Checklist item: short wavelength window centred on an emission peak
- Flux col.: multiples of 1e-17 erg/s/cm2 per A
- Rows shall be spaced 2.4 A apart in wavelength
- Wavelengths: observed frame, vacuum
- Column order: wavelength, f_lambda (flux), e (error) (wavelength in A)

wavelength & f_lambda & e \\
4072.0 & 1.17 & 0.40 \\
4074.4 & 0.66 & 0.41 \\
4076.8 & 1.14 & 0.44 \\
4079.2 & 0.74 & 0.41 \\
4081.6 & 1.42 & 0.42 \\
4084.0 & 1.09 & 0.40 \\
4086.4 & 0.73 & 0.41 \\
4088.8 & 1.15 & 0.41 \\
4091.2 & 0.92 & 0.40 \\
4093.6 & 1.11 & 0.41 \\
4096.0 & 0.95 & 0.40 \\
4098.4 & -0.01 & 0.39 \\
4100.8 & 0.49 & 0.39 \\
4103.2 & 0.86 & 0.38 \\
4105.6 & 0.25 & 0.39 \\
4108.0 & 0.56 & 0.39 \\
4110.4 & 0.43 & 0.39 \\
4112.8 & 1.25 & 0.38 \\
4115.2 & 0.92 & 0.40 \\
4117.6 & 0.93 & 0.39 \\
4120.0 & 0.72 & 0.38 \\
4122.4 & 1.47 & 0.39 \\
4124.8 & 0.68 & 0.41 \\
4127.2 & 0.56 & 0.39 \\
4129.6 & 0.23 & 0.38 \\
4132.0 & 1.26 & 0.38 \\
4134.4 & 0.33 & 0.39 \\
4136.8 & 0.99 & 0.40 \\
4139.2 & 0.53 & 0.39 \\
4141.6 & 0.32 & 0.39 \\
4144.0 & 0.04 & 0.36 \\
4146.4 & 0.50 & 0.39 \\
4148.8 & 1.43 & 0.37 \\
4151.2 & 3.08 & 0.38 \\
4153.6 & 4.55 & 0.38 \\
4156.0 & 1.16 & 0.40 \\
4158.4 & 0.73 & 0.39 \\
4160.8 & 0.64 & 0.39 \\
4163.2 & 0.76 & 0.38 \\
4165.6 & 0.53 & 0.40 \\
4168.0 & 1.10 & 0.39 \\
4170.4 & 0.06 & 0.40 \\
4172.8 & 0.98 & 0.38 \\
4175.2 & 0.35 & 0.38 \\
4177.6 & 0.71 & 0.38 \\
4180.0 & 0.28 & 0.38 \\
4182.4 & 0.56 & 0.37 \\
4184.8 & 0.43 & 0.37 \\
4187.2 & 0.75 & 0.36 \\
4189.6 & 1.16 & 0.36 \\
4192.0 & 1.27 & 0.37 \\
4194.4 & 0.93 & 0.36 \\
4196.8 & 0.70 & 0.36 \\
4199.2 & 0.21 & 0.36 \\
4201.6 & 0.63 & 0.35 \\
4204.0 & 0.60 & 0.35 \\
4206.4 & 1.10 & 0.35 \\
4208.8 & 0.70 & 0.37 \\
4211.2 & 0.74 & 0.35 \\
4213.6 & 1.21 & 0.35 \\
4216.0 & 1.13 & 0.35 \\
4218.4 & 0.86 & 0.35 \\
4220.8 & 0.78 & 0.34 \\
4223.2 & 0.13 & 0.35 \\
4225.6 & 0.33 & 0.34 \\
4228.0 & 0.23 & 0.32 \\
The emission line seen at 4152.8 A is [O II]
